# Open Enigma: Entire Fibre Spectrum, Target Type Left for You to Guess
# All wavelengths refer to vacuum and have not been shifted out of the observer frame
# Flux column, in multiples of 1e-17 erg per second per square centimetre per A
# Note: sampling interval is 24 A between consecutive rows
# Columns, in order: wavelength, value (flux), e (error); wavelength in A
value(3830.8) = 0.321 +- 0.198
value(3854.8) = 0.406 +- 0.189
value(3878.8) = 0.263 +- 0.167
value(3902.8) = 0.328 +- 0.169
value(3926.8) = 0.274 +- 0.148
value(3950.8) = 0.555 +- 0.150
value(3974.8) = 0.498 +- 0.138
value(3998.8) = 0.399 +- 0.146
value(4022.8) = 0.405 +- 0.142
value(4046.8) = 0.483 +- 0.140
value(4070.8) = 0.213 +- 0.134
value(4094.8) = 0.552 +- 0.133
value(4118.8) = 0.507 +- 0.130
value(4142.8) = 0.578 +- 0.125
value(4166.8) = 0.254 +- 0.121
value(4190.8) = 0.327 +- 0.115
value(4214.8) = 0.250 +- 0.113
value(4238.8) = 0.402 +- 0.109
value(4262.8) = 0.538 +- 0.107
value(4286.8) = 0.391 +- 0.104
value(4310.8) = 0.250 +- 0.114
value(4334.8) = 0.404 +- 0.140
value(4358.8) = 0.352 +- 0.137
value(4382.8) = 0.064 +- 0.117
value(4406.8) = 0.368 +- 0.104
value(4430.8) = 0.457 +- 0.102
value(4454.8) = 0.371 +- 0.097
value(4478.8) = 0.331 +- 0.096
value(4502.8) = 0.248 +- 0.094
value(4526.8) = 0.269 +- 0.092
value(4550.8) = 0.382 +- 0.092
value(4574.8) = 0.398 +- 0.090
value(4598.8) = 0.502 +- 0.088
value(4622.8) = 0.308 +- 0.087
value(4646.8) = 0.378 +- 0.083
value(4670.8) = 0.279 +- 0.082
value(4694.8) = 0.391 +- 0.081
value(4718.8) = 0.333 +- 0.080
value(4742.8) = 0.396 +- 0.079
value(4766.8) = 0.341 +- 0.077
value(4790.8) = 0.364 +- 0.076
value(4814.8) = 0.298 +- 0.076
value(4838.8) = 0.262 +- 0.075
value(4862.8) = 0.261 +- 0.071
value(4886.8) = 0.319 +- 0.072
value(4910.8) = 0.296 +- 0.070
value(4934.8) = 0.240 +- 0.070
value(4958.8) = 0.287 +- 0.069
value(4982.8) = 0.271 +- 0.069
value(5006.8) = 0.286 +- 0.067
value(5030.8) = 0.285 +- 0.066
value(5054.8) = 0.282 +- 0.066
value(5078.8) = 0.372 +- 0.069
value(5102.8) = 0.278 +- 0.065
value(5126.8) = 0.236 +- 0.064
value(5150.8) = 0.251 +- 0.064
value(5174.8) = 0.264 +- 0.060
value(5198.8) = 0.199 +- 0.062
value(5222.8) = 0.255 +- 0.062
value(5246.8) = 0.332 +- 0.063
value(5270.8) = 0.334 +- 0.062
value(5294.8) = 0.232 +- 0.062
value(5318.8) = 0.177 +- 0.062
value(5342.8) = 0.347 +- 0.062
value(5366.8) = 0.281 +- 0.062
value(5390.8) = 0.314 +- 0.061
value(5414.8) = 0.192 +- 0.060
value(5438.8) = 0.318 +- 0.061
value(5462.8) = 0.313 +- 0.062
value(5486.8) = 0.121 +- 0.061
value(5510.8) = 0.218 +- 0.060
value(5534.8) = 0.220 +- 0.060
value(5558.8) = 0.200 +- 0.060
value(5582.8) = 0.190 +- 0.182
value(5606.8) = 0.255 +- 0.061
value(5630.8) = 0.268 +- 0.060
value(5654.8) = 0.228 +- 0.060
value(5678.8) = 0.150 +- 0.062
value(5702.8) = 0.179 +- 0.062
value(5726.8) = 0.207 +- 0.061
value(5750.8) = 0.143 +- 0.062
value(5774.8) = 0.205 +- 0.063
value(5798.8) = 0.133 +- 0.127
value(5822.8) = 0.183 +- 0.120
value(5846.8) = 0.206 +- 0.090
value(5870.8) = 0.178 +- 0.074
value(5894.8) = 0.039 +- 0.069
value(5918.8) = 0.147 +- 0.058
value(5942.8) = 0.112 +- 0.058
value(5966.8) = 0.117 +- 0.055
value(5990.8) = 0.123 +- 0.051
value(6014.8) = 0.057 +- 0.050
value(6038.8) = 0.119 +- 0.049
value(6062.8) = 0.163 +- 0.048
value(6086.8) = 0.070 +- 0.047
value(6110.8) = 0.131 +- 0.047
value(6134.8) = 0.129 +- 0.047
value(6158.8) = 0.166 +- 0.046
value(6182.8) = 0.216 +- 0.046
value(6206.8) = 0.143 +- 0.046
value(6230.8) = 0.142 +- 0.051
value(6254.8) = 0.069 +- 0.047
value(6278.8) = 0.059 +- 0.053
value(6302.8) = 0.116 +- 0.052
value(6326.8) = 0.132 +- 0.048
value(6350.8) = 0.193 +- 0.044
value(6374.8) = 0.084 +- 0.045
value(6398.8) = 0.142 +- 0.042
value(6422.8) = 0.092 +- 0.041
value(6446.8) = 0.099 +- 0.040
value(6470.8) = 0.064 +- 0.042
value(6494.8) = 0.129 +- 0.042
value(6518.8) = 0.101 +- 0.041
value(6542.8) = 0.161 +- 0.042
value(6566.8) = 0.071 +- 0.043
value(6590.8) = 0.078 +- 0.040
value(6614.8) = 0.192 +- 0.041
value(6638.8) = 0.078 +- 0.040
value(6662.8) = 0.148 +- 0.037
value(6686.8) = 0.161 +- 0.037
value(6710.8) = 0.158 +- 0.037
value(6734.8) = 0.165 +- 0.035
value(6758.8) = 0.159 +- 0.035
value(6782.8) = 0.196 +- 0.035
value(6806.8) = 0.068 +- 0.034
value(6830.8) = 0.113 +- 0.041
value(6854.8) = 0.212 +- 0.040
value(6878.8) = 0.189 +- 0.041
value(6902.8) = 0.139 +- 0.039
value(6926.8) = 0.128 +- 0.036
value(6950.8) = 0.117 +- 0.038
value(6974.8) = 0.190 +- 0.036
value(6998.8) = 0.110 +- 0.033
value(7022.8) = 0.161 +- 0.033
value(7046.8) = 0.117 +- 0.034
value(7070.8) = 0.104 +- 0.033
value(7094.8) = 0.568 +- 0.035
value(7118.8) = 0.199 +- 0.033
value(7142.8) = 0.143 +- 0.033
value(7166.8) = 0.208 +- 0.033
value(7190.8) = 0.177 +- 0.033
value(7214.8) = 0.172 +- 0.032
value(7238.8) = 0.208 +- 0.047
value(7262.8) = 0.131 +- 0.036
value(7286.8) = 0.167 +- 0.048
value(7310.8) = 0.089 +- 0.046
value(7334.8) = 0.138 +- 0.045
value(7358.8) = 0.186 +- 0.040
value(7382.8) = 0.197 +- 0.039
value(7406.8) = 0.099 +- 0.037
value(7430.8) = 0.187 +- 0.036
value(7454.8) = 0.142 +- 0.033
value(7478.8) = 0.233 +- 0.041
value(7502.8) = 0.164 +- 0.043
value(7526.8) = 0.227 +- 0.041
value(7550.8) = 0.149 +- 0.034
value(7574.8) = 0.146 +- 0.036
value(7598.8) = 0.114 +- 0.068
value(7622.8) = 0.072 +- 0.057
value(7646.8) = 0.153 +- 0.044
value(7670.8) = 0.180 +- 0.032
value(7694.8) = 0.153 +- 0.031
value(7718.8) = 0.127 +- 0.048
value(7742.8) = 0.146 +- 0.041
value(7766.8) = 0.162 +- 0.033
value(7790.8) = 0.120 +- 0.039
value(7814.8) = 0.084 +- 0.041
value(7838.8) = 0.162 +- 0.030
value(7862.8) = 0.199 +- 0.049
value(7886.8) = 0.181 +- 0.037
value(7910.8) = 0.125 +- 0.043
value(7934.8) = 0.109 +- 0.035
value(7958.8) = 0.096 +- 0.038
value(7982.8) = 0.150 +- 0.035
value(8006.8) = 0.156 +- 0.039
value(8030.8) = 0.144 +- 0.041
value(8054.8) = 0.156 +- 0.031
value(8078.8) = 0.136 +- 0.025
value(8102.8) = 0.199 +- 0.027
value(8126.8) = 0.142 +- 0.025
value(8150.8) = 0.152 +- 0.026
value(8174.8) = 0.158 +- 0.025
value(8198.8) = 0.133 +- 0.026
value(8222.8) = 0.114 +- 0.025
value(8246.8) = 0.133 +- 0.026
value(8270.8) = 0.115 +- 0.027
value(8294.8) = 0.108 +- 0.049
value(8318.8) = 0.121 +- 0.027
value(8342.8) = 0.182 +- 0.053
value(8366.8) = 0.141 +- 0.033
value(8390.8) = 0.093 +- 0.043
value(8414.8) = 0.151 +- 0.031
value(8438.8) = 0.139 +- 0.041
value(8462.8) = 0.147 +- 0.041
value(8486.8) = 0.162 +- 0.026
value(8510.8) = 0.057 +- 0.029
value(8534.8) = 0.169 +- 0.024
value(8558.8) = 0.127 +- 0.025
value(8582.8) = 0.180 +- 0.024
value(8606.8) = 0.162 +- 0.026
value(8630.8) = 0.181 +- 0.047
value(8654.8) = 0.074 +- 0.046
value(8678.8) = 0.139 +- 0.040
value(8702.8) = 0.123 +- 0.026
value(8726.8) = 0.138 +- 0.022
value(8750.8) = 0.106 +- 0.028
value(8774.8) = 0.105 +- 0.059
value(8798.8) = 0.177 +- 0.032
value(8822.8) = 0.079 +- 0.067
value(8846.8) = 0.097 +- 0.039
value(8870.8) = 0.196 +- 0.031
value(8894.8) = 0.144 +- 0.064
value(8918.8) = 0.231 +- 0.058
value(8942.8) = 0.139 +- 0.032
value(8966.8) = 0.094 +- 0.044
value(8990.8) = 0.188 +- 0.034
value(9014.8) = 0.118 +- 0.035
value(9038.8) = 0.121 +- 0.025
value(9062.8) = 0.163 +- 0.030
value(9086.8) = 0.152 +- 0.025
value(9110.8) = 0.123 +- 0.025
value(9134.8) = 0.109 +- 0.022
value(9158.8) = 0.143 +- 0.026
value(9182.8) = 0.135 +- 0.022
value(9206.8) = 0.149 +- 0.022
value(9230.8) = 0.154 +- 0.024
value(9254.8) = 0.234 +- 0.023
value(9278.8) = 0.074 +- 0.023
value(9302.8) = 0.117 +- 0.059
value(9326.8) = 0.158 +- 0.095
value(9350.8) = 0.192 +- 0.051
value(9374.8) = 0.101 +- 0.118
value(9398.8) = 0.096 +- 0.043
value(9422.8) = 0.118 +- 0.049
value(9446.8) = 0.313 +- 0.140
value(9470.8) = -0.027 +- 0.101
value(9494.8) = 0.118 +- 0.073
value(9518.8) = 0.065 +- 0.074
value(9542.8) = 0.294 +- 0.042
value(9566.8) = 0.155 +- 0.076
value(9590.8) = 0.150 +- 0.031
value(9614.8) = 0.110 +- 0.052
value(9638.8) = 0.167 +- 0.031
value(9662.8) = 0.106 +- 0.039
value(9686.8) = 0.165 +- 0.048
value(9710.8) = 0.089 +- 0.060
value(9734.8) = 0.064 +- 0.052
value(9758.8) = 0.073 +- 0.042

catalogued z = 0.904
